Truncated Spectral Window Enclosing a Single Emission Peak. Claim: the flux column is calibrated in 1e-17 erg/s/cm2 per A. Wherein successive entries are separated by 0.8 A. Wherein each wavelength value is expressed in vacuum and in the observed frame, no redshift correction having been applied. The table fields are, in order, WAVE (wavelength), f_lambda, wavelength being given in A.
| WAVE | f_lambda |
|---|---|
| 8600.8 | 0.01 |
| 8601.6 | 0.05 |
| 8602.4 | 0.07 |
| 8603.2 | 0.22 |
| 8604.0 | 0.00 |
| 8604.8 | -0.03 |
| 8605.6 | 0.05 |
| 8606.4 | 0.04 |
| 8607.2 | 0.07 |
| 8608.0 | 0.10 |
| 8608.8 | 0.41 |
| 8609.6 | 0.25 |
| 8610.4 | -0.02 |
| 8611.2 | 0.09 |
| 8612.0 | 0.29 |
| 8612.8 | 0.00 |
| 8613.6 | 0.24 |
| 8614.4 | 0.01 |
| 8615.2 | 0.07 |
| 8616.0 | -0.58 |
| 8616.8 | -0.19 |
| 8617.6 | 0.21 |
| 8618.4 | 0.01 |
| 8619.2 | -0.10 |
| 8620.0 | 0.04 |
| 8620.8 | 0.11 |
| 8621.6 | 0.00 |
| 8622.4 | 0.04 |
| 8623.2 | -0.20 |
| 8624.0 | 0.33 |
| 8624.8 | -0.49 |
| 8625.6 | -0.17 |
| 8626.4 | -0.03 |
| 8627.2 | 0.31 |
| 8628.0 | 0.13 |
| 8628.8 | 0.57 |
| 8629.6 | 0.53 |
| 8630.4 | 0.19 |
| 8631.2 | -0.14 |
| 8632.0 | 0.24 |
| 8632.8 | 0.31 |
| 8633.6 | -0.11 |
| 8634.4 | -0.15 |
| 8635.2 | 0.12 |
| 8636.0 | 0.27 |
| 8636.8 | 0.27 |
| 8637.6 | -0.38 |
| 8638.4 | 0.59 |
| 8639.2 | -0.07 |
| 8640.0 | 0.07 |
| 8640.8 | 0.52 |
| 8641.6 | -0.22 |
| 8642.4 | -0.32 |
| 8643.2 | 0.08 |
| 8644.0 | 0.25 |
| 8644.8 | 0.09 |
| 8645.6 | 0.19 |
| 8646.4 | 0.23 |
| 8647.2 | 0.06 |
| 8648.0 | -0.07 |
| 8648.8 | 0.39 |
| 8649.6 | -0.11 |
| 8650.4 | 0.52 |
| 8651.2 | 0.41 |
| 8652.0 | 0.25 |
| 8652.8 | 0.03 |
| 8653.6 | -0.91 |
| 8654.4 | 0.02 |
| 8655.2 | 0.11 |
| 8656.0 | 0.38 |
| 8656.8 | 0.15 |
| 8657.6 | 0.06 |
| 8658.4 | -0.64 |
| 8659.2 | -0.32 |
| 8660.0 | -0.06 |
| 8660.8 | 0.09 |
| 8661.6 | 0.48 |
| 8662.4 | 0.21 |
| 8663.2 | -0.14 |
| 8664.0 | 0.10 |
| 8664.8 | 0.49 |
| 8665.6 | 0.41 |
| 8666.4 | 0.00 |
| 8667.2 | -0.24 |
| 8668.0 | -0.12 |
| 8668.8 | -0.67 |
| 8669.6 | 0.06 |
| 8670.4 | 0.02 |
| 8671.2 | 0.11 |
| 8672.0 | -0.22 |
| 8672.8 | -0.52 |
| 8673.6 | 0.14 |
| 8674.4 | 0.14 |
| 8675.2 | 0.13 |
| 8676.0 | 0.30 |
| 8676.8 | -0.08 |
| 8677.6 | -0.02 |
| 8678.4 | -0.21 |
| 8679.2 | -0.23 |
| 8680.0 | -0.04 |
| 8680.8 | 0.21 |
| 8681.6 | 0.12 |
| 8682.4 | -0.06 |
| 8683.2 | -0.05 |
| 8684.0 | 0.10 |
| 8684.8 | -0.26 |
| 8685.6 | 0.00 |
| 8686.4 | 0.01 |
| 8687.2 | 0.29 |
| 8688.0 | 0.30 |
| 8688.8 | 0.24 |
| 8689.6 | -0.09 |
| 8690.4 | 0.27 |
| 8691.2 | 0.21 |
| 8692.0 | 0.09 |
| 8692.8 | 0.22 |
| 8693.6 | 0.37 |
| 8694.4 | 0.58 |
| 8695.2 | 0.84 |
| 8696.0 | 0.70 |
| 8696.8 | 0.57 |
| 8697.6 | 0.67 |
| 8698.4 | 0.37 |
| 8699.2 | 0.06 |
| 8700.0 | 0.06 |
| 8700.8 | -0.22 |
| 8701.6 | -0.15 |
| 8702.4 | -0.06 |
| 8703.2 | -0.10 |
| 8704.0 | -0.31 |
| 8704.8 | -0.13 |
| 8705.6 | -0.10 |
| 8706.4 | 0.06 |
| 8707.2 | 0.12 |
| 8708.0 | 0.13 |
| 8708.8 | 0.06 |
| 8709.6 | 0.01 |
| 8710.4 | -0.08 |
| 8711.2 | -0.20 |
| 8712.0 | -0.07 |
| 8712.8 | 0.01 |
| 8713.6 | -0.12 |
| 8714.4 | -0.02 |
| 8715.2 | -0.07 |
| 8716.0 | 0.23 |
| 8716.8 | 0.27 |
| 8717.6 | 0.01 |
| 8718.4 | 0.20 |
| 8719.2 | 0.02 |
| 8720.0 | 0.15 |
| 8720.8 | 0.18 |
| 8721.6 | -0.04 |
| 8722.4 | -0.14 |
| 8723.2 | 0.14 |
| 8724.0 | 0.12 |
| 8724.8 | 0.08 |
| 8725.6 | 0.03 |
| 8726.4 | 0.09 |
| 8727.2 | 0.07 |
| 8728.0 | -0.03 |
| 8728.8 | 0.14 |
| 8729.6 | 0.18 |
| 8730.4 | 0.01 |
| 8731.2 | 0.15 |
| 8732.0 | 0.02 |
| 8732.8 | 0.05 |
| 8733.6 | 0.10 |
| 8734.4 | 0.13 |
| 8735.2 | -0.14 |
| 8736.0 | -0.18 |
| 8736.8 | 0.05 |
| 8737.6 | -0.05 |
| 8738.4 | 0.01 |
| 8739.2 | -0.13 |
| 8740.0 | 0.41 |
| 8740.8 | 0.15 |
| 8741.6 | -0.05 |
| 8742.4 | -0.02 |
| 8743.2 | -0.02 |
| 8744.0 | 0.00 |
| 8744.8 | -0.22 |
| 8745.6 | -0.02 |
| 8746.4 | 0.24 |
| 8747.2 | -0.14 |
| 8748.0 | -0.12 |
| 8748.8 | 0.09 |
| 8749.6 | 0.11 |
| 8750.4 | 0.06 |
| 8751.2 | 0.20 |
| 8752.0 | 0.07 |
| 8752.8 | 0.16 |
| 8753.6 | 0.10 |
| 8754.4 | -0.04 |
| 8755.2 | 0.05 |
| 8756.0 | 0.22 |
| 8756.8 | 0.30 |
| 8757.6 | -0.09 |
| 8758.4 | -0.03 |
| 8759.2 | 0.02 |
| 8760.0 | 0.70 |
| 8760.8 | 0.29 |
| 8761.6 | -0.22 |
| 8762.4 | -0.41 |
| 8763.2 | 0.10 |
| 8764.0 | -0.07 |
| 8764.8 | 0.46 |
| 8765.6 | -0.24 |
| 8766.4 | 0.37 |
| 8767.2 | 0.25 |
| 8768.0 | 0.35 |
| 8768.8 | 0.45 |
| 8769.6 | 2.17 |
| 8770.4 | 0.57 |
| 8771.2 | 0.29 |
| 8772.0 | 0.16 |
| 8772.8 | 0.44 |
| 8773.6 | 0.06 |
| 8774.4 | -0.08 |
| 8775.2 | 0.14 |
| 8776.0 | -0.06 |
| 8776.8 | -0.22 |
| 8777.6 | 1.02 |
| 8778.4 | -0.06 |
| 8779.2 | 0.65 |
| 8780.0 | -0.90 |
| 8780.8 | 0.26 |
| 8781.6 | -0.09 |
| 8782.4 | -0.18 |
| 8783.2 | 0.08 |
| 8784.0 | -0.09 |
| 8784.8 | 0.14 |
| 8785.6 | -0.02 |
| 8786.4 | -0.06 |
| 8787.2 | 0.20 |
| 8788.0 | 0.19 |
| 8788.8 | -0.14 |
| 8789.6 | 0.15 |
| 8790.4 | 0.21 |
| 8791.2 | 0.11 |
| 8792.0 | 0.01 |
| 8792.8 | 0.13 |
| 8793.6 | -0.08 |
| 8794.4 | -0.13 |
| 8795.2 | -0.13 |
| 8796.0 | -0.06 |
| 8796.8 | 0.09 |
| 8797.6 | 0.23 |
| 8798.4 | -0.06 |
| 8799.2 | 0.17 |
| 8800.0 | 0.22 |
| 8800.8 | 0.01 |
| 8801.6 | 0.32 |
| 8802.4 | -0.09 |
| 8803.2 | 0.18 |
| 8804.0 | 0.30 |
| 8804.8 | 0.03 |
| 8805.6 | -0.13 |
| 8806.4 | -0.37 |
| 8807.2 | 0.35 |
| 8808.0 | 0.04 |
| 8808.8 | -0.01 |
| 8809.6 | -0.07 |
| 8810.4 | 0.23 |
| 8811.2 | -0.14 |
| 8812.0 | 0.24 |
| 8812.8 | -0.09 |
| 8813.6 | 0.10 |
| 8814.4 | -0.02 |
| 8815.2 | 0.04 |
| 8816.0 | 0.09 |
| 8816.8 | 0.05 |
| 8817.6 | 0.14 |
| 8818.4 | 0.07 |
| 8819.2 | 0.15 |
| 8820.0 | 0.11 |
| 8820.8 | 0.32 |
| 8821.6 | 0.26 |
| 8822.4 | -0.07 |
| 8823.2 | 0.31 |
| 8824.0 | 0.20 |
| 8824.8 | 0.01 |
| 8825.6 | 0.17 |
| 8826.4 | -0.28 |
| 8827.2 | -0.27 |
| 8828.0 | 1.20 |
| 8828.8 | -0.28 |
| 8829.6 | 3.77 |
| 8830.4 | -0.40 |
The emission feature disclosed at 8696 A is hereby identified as H-beta 4861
